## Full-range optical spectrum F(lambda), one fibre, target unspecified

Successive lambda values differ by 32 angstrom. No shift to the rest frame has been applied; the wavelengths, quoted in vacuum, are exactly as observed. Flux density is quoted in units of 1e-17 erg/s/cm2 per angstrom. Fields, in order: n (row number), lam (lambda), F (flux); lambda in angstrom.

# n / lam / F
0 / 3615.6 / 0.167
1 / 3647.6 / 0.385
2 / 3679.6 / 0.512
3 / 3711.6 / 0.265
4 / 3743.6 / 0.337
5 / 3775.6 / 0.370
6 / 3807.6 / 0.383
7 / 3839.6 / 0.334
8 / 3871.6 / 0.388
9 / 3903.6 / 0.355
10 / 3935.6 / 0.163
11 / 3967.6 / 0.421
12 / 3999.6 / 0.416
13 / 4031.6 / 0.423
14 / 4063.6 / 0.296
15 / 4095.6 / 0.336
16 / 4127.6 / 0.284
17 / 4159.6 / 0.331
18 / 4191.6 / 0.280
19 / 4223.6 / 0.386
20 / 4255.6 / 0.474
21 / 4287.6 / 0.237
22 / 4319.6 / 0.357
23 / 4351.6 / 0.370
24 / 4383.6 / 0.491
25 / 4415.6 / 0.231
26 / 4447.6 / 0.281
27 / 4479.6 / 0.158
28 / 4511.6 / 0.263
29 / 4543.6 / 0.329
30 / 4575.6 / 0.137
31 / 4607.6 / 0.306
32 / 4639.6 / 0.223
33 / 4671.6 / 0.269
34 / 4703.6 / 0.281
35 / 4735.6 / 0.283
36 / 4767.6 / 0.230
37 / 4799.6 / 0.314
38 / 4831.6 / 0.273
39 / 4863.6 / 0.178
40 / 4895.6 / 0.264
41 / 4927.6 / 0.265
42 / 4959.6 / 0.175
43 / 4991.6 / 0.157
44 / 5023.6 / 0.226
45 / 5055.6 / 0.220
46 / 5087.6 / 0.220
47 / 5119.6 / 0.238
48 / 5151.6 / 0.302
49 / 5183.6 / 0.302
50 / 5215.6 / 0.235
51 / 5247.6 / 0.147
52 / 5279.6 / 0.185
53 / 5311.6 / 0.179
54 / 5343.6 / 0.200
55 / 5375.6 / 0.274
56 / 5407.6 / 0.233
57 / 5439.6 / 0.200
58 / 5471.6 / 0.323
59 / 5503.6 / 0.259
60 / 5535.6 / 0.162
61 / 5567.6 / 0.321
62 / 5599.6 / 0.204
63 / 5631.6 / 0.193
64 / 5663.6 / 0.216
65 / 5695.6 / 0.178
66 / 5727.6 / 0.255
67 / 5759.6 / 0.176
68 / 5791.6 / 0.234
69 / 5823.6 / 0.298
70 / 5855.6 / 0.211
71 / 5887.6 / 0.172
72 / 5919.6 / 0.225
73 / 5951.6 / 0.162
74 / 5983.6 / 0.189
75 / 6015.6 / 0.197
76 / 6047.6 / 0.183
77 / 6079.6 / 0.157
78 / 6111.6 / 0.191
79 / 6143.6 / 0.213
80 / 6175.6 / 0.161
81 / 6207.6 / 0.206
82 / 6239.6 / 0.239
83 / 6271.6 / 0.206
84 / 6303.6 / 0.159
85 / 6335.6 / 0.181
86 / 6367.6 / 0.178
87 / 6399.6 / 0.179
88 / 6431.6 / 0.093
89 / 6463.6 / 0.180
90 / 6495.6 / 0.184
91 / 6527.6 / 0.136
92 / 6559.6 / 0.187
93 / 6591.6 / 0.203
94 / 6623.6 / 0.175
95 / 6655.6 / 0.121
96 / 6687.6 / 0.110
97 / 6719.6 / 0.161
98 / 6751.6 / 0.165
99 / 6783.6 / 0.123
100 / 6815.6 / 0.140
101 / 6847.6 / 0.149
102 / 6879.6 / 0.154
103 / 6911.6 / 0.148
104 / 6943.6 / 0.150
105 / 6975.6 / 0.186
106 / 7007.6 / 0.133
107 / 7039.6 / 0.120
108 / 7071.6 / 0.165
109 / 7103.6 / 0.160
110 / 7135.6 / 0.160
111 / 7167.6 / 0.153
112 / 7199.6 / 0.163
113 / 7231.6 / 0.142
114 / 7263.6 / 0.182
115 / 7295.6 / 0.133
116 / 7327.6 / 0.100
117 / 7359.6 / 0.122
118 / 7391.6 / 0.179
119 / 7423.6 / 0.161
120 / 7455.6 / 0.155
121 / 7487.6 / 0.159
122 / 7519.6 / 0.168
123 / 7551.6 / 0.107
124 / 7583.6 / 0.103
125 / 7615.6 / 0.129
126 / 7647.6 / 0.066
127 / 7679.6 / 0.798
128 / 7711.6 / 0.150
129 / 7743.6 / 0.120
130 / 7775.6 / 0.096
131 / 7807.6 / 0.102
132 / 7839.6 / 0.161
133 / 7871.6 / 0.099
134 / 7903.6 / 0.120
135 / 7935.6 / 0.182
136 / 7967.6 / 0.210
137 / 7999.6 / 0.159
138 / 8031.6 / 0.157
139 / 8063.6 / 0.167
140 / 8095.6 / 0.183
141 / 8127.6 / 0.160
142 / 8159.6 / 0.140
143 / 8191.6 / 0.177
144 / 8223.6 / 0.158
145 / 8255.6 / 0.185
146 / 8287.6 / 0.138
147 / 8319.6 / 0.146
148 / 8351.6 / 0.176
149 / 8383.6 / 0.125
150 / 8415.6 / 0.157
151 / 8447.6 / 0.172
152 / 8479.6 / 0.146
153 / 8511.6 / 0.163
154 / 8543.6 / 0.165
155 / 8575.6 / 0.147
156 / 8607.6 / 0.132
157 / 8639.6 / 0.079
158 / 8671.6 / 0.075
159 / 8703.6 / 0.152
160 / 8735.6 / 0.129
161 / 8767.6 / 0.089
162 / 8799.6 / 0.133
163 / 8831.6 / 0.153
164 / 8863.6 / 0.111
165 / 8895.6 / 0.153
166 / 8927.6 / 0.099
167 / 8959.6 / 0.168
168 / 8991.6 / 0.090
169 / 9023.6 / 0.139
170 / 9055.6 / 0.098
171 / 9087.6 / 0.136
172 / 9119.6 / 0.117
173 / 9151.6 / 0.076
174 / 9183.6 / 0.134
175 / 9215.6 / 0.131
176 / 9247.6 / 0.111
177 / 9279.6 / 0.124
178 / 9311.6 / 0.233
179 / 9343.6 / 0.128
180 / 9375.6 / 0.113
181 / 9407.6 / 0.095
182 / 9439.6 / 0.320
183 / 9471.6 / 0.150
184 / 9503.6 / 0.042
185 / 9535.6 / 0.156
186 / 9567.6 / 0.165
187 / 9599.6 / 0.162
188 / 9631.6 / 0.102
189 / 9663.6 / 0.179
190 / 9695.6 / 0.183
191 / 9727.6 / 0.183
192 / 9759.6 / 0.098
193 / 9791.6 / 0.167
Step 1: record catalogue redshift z 1.061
